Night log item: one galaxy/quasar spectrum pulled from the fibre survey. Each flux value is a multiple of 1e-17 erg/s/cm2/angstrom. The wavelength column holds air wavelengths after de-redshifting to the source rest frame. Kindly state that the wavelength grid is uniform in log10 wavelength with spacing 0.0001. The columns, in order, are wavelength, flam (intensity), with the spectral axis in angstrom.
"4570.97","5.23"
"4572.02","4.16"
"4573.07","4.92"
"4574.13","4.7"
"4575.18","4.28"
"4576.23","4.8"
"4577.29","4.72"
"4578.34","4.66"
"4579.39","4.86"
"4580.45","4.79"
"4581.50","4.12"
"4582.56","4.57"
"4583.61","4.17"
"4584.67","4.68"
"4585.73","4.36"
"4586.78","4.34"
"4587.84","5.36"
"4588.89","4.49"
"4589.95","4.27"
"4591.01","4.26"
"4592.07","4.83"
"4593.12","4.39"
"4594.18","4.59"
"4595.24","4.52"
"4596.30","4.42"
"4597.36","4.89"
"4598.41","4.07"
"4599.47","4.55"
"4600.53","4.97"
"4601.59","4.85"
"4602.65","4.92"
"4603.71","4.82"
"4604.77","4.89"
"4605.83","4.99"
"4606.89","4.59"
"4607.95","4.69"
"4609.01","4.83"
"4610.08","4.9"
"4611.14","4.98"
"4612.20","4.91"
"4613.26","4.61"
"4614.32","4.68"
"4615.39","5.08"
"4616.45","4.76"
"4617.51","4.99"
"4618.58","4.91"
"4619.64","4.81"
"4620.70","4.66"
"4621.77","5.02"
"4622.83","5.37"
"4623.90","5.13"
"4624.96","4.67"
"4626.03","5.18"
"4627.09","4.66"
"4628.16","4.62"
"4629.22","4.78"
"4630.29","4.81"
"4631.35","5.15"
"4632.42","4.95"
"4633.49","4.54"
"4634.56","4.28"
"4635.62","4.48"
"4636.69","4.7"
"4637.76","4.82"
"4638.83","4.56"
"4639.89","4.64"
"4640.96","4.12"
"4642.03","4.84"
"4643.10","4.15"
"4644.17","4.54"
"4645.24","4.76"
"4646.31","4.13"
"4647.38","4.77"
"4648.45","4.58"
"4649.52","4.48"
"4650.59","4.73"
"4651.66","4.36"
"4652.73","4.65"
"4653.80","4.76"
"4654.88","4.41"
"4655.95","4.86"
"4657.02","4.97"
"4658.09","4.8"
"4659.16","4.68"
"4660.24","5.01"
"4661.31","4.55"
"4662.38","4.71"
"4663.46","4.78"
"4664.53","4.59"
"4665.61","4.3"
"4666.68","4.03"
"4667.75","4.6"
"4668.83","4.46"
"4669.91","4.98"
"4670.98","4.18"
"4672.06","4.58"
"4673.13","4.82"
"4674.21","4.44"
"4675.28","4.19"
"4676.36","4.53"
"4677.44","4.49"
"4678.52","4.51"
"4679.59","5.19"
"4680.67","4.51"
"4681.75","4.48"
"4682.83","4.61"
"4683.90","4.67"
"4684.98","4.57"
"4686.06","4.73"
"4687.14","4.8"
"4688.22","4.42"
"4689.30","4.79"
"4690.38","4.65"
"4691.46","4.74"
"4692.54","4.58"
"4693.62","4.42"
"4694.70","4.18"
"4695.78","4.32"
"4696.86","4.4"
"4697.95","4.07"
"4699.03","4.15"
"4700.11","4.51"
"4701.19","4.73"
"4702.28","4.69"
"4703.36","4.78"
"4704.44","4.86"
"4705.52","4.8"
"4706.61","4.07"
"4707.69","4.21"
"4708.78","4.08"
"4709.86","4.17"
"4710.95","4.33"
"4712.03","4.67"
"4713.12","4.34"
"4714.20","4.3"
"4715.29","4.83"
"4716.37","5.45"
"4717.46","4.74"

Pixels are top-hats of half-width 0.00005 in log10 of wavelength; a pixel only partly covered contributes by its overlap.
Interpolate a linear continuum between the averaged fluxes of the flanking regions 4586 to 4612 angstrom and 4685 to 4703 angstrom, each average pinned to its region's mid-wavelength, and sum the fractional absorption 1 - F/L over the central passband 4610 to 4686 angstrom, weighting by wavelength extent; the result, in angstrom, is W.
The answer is -1.3 angstrom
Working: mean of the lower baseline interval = 4.68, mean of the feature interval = 4.68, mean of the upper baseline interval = 4.51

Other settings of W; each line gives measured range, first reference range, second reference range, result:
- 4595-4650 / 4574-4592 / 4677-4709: -2.19 angstrom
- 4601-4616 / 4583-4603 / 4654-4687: -0.85 angstrom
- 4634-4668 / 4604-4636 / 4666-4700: 0.69 angstrom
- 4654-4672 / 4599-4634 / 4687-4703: 0.08 angstrom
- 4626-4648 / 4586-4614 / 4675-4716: -0.04 angstrom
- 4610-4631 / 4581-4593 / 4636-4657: -1.56 angstrom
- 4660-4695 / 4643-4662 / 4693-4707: -0.25 angstrom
